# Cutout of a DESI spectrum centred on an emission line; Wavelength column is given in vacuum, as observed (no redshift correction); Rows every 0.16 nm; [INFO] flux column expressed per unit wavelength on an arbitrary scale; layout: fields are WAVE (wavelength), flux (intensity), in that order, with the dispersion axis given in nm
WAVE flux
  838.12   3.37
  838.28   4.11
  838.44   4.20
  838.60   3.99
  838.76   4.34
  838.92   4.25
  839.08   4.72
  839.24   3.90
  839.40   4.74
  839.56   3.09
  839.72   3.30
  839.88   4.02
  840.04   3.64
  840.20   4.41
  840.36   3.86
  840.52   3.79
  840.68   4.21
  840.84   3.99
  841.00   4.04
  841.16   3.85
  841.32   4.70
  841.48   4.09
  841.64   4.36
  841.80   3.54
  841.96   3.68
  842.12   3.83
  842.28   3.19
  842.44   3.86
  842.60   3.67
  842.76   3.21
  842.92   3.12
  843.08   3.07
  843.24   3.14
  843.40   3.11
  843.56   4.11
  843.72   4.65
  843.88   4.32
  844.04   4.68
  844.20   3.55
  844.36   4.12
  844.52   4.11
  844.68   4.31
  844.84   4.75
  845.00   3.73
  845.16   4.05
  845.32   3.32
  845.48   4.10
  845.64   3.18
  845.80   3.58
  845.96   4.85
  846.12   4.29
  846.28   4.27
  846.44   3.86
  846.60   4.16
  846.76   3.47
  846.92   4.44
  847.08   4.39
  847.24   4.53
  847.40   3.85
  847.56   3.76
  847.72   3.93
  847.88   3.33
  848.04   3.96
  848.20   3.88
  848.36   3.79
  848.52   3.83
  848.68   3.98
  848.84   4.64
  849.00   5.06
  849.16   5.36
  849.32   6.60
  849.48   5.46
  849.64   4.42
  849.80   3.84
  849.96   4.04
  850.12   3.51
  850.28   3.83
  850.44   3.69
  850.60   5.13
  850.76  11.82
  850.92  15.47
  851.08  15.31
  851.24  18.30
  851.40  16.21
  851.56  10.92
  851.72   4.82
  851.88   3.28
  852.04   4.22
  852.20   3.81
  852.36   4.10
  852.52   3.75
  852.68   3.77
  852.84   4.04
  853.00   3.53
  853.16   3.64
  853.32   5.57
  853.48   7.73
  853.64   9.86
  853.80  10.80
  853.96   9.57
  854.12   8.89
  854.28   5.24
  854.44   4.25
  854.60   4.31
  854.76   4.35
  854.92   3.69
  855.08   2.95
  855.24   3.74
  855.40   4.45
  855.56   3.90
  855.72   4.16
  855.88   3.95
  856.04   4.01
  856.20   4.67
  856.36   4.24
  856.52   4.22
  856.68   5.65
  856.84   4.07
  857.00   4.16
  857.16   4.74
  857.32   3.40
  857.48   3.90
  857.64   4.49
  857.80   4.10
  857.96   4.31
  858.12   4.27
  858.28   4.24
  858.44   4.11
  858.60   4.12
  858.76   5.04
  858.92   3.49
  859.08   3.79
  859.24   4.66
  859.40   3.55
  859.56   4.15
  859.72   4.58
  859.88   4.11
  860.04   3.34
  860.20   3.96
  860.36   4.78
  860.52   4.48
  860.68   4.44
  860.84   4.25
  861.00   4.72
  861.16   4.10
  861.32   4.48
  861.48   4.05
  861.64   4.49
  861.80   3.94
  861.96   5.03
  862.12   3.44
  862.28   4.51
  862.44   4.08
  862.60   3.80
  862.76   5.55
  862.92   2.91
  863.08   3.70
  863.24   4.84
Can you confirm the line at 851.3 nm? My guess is H-alpha 6563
